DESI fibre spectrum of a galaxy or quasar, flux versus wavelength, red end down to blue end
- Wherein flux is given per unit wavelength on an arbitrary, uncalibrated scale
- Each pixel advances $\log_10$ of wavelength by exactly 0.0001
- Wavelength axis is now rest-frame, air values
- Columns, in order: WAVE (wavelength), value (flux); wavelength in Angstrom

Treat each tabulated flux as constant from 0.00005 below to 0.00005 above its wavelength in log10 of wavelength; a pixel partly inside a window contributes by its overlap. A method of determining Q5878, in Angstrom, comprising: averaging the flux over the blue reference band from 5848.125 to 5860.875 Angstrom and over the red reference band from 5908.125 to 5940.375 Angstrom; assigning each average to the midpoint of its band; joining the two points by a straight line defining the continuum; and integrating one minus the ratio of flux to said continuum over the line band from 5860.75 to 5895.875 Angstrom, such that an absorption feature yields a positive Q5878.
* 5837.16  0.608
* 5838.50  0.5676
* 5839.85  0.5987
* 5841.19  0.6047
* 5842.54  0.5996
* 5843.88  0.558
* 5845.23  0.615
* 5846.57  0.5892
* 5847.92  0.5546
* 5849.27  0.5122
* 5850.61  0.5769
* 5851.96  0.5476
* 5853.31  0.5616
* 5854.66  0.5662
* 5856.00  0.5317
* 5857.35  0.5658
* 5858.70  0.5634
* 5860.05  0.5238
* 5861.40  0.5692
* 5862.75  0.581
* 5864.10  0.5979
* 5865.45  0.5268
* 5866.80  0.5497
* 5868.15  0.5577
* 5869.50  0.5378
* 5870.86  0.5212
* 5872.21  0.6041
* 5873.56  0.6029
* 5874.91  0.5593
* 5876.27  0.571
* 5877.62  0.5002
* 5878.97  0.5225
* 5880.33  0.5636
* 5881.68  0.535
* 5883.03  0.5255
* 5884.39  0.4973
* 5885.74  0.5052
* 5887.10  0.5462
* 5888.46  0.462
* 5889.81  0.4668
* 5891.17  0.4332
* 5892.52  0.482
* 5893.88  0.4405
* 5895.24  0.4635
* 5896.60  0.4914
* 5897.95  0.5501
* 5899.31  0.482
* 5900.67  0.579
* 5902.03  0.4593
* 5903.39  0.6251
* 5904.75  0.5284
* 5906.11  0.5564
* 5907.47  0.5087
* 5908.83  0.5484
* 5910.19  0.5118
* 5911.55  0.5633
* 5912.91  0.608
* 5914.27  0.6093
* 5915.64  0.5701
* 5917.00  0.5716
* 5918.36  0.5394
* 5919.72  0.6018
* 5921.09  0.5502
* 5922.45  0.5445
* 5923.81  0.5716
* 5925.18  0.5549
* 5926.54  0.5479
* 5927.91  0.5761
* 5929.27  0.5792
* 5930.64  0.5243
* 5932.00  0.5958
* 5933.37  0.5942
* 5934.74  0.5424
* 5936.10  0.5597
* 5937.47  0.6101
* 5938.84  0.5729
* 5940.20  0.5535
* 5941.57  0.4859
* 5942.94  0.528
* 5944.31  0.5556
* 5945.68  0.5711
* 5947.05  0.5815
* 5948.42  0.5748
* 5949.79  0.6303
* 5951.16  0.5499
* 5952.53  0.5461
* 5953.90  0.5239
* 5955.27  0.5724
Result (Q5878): 1.8 Angstrom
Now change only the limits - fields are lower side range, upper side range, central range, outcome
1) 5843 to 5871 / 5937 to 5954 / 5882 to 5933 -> 2.3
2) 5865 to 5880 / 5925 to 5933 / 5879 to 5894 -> 1.5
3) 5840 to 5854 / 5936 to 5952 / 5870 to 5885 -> 0.6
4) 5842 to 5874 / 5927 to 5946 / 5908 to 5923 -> -0.1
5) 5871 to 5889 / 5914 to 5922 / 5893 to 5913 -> 1.2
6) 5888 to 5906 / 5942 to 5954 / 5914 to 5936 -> -1.3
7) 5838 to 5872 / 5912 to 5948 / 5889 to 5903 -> 1.9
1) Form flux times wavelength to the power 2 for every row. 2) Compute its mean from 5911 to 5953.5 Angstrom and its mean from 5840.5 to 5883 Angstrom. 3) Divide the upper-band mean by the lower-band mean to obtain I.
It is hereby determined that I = 1.04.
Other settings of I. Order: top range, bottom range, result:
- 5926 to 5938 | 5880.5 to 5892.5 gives 1.16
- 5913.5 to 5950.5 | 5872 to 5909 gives 1.10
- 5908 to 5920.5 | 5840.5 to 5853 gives 1.02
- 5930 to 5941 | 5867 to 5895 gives 1.11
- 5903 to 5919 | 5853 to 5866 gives 1.02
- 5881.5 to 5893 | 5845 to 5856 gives 0.89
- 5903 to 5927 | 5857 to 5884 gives 1.03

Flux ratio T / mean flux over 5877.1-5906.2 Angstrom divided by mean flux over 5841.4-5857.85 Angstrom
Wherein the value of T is 0.90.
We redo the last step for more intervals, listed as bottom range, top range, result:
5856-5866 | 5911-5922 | 1.03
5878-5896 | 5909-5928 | 1.14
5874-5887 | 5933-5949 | 1.05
